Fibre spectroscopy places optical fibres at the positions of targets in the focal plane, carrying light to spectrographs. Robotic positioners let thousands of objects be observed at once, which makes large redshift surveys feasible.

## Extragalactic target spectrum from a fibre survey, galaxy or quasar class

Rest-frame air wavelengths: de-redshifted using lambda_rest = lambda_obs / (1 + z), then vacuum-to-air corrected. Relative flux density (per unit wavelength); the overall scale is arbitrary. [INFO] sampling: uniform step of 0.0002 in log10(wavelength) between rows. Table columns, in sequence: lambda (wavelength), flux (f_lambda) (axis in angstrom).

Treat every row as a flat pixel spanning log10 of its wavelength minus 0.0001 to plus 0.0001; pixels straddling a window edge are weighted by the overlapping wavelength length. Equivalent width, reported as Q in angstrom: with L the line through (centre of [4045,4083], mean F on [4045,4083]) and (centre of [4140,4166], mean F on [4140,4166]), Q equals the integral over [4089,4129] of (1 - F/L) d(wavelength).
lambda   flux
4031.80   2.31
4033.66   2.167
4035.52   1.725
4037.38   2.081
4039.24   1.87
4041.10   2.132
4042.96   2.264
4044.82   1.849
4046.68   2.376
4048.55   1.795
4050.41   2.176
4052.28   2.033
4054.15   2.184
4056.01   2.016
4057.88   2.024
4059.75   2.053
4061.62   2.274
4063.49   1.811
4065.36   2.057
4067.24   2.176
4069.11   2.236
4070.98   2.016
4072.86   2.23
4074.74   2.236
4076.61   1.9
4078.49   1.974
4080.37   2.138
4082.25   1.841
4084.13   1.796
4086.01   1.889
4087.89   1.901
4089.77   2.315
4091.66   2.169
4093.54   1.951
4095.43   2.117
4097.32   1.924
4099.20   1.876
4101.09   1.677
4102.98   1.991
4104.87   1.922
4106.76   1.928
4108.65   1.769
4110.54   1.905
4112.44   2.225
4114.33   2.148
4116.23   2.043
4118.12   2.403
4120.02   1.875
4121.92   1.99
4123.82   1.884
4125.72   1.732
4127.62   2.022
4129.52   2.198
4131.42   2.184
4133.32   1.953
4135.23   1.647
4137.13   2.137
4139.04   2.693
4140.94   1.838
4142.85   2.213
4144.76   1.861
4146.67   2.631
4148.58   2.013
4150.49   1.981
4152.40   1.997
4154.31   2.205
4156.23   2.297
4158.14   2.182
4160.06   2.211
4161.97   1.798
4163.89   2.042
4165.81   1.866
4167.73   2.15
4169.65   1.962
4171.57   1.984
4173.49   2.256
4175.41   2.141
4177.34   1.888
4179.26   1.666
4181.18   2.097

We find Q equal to 1.7 angstrom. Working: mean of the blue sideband 2.07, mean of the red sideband 2.09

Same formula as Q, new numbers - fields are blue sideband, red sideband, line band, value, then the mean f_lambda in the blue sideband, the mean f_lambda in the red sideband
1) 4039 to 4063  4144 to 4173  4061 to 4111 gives 2.0 angstrom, 2.08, 2.08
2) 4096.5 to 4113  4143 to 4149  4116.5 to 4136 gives 0.5 angstrom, 1.91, 2.19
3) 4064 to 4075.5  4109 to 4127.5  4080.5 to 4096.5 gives 0.7 angstrom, 2.14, 2.01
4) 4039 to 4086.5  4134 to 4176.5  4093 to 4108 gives 1.1 angstrom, 2.06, 2.09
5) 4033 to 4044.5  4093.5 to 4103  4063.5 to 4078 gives -1.0 angstrom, 2.03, 1.91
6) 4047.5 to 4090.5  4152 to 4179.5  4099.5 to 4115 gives 0.8 angstrom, 2.05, 2.05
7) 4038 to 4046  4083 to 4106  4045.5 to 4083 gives -1.3 angstrom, 2.04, 1.96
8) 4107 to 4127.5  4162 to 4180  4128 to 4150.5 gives -1.4 angstrom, 2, 1.99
